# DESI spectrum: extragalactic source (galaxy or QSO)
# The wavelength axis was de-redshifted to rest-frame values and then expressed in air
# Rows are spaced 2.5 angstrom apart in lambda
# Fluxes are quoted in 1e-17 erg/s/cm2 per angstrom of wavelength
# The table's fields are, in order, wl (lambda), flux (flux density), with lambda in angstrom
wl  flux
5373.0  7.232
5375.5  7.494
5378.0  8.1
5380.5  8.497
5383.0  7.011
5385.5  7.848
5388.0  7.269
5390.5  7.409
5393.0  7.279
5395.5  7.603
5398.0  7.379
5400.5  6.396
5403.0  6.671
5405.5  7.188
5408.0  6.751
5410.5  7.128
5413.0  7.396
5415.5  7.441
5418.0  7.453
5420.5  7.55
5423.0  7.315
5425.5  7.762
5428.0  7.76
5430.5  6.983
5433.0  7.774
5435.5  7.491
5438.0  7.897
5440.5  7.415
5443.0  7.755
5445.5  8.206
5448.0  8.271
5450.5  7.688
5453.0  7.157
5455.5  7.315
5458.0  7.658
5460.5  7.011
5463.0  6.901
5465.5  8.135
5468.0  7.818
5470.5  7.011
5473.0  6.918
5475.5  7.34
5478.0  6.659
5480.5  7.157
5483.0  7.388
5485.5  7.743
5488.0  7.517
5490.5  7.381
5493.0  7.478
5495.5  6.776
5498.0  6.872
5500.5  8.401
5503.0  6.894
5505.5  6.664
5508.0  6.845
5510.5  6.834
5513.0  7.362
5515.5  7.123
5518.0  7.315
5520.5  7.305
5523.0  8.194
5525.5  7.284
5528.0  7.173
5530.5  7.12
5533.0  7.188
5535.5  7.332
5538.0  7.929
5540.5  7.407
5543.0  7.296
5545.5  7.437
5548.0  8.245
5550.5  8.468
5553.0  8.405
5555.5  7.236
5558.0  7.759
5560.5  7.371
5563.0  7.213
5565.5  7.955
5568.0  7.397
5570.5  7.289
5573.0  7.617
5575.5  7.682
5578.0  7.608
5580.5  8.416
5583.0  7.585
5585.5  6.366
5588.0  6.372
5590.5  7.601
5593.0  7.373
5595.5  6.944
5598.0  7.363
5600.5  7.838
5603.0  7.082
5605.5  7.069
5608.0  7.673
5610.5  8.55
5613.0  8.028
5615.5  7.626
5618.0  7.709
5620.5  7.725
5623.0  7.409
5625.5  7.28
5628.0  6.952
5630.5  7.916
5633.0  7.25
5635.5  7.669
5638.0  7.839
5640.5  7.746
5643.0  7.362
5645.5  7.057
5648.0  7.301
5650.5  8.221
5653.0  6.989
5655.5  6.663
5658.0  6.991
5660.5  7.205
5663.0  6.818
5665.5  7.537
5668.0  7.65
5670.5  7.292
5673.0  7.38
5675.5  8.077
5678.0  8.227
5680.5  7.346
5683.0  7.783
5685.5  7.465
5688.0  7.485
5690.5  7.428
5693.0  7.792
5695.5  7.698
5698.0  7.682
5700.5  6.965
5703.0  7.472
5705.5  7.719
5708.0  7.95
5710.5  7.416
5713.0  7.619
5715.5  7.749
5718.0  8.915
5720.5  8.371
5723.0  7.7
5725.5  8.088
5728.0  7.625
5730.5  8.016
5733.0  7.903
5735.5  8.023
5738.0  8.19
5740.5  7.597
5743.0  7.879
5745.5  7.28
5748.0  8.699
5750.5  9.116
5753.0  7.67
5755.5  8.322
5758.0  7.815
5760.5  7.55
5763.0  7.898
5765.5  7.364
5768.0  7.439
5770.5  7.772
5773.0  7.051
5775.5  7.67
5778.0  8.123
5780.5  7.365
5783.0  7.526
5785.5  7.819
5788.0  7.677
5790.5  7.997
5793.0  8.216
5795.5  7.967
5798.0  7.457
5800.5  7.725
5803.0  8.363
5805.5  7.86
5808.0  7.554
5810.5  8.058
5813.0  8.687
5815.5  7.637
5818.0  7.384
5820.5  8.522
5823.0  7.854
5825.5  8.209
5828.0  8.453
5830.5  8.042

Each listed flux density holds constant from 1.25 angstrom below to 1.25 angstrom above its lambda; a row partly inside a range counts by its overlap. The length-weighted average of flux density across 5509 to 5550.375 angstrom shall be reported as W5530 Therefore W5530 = 7.43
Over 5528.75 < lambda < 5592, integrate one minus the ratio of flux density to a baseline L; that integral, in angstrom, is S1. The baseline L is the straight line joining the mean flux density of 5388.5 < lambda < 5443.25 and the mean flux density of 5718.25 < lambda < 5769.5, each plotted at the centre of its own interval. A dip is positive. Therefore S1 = 0.7 angstrom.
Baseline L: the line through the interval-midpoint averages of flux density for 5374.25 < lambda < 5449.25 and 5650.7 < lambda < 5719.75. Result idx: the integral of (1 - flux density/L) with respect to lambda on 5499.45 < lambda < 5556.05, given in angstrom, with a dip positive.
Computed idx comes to 0.4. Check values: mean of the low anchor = 7.48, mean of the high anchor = 7.55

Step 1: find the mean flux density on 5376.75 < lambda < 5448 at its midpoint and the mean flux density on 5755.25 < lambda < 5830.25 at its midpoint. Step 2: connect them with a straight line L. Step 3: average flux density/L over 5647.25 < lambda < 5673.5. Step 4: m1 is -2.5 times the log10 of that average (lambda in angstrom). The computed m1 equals 0.063 mag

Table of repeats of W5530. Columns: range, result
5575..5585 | 7.72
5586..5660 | 7.42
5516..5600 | 7.49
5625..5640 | 7.51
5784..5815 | 7.94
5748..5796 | 7.83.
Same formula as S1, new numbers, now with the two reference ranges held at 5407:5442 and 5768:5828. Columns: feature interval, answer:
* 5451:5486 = 0.9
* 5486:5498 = 0.4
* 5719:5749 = -0.6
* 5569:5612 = 1.0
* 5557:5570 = 0.1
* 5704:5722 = -0.4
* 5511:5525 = 0.2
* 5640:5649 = 0.4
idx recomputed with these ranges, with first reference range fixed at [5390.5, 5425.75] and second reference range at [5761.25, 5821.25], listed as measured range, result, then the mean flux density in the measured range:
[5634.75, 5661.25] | 0.7 angstrom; 7.36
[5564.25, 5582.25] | -0.6 angstrom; 7.71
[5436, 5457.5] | -1.2 angstrom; 7.7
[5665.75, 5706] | 0.2 angstrom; 7.59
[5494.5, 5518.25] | 0.9 angstrom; 7.1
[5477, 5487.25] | 0.1 angstrom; 7.26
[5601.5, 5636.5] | -0.1 angstrom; 7.57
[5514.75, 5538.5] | 0.1 angstrom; 7.39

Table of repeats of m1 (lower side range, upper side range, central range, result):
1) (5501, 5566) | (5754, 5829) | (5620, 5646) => 0.02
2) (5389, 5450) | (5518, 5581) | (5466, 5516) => 0.04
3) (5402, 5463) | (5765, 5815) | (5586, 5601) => 0.06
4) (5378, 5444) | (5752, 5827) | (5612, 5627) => 0.00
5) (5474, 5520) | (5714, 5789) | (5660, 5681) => 0.02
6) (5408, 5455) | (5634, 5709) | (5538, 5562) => -0.03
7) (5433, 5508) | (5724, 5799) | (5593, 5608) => 0.04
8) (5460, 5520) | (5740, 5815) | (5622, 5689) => 0.02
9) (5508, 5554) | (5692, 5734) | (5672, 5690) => 0.01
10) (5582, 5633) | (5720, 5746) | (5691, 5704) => 0.03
